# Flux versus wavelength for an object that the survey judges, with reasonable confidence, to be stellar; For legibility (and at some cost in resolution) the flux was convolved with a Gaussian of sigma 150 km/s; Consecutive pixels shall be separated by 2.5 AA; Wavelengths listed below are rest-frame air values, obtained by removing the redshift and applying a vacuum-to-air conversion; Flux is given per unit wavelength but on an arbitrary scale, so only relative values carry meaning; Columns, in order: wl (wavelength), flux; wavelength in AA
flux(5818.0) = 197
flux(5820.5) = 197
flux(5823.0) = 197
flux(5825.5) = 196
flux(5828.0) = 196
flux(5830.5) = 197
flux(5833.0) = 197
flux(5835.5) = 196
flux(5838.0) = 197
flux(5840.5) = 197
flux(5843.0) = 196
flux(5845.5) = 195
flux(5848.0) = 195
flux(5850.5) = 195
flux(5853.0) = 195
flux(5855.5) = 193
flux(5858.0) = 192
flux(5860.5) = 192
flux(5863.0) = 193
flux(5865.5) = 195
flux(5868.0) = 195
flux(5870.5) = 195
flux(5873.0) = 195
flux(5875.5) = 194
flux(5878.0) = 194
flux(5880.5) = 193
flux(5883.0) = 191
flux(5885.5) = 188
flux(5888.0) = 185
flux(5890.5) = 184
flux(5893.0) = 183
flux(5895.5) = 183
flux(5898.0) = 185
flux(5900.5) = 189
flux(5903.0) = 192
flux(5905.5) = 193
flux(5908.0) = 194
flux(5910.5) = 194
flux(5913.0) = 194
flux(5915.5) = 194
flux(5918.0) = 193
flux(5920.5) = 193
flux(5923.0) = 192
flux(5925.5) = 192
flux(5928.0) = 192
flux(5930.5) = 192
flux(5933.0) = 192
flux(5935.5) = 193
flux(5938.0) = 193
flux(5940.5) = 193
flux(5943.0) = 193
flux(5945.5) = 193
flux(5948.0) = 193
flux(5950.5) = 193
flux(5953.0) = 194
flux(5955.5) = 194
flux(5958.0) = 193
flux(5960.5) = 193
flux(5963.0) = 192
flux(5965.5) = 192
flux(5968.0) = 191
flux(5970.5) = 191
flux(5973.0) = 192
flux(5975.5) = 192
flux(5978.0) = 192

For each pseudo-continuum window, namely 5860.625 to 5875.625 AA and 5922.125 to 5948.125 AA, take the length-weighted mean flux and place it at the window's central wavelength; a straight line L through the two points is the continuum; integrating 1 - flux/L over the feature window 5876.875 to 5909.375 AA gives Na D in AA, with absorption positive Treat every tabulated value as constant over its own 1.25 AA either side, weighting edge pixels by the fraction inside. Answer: 0.8 AA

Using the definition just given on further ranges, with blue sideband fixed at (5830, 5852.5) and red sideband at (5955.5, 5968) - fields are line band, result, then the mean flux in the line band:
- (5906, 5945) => 0.1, 193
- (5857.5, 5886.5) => 0.3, 193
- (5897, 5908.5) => 0.2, 190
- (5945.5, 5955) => 0.0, 193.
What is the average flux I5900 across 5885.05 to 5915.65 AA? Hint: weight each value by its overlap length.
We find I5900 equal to 189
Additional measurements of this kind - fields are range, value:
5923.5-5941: 192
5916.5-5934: 192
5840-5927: 192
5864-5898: 190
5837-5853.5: 196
